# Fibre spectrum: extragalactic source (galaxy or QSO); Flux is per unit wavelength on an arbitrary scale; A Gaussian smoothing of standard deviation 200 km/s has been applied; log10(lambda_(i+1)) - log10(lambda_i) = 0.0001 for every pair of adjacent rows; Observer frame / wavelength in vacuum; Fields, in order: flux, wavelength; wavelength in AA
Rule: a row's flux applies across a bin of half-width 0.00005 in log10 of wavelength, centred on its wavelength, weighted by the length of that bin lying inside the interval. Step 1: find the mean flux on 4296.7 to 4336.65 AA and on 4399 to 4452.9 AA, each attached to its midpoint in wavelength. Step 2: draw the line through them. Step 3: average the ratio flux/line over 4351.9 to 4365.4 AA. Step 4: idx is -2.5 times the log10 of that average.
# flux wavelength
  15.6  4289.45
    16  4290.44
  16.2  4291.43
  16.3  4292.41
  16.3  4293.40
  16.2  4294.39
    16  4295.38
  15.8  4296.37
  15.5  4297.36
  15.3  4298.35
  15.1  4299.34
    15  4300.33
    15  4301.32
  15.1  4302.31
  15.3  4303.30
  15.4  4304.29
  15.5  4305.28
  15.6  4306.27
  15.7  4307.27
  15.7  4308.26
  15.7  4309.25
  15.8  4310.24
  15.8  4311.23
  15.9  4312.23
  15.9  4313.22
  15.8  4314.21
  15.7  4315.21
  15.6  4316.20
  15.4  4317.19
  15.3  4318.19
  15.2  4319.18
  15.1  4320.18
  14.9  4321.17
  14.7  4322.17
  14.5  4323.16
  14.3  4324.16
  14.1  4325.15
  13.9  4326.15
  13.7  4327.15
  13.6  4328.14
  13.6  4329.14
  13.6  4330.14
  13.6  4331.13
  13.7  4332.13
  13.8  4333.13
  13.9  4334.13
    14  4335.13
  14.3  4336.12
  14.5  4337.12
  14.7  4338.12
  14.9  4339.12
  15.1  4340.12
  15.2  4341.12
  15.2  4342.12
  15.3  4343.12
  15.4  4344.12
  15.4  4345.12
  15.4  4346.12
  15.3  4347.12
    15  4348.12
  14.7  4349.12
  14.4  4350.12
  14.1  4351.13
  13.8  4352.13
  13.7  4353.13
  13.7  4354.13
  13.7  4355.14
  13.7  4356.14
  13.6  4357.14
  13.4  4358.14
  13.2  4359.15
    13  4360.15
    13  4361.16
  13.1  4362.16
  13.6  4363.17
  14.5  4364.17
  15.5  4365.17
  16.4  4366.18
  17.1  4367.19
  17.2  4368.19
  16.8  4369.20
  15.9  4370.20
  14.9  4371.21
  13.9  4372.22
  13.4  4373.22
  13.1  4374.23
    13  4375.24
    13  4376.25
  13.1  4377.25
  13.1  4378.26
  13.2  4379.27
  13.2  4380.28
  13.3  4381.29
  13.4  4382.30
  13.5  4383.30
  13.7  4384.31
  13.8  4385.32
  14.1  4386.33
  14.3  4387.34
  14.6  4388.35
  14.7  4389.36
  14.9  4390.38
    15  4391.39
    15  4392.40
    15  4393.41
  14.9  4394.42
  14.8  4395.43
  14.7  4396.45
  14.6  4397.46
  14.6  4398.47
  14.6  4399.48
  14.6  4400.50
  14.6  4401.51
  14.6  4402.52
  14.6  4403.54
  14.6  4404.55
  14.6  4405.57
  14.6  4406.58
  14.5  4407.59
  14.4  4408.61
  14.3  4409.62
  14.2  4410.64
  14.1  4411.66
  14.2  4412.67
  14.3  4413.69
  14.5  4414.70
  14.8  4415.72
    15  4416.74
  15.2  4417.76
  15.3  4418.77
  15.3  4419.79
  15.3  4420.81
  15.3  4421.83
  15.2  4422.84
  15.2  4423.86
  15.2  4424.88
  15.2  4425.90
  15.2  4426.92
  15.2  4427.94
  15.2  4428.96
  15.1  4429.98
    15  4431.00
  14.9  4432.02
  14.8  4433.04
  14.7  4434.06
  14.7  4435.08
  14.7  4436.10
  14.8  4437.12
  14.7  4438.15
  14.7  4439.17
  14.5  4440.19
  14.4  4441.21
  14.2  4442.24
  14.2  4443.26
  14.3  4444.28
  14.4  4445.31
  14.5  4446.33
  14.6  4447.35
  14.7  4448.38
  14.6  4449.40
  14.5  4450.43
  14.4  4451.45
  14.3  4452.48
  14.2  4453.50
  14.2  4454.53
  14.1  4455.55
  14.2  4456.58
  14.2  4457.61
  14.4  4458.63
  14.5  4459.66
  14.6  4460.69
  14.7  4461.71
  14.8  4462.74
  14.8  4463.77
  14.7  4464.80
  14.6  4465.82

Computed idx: 0.09 mag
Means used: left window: 14.9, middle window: 13.6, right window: 14.7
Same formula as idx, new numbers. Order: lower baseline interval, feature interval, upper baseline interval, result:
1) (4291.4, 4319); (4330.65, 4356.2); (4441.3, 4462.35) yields 0.06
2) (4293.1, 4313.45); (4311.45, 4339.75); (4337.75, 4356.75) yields 0.04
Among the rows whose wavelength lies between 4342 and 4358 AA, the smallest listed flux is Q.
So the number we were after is 13.6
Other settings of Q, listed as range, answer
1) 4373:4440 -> 13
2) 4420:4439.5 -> 14.7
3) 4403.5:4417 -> 14.1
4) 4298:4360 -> 13.2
